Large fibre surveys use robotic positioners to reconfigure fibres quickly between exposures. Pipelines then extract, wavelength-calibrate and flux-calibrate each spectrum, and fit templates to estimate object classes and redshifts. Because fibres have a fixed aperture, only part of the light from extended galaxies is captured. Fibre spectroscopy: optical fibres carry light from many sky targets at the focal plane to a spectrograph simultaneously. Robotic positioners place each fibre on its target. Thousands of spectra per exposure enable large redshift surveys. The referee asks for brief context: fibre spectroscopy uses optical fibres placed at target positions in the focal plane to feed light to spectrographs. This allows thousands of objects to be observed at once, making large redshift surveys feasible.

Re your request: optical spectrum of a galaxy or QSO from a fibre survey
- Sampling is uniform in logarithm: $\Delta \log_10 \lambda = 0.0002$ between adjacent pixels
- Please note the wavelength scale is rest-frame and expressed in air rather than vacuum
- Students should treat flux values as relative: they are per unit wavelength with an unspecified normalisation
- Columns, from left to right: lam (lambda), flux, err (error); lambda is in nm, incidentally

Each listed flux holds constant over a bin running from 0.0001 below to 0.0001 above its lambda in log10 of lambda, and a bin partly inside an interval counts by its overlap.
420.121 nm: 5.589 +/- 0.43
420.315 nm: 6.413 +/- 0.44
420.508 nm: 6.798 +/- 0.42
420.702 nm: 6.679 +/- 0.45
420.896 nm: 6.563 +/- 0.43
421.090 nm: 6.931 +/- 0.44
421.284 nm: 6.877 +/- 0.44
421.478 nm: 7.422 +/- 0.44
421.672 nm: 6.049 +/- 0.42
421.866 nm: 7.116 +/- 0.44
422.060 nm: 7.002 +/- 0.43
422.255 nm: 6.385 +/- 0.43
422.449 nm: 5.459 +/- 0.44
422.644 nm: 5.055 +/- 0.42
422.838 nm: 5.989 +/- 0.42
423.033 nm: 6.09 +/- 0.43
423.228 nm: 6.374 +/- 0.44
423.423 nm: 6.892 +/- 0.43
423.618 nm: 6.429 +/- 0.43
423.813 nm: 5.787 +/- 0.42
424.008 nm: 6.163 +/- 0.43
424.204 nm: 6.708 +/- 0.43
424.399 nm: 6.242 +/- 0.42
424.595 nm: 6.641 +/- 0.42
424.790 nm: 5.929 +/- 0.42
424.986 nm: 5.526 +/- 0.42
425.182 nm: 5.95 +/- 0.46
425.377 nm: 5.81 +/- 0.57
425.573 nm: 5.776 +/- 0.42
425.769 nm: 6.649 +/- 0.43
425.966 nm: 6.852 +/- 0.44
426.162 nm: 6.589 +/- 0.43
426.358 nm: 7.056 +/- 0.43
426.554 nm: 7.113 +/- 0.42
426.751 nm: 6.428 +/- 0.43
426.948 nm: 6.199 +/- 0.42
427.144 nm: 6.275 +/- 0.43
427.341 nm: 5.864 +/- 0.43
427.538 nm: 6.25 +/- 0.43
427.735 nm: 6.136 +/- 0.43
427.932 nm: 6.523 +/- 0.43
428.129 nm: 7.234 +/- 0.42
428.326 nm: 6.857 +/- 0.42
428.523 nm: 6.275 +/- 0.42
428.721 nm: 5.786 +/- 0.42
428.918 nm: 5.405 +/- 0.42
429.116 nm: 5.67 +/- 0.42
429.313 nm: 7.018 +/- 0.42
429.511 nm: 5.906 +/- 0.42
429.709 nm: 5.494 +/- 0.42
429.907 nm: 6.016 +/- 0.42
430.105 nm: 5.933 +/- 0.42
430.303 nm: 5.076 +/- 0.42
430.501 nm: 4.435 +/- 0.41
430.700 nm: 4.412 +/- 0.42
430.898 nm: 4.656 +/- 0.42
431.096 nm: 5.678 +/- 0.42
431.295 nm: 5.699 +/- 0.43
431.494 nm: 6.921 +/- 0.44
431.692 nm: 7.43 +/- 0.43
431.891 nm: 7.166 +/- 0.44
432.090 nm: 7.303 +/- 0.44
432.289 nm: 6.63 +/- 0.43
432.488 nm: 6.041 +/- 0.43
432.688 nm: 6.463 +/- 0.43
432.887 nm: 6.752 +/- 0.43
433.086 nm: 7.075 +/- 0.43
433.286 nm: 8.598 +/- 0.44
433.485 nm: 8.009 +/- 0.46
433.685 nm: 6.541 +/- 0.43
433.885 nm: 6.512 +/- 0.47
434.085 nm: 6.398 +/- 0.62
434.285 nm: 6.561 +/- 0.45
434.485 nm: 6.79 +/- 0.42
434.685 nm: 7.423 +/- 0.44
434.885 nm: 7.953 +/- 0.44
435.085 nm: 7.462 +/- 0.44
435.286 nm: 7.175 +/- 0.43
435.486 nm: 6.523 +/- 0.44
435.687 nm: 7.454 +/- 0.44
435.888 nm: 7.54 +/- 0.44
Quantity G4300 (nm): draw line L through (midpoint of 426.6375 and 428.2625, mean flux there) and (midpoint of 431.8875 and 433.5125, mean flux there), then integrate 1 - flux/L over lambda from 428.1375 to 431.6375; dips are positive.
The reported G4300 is 0.48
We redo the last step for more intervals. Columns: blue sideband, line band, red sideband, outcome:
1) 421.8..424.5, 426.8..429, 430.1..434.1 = 0.02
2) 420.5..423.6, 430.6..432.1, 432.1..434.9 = 0.17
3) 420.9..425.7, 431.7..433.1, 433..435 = 0.05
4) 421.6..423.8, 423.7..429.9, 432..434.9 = 0.25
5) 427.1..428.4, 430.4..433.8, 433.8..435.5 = 0.17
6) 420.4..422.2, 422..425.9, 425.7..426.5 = 0.38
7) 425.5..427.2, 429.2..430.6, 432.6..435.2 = 0.23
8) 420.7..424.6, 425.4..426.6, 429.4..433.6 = -0.05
